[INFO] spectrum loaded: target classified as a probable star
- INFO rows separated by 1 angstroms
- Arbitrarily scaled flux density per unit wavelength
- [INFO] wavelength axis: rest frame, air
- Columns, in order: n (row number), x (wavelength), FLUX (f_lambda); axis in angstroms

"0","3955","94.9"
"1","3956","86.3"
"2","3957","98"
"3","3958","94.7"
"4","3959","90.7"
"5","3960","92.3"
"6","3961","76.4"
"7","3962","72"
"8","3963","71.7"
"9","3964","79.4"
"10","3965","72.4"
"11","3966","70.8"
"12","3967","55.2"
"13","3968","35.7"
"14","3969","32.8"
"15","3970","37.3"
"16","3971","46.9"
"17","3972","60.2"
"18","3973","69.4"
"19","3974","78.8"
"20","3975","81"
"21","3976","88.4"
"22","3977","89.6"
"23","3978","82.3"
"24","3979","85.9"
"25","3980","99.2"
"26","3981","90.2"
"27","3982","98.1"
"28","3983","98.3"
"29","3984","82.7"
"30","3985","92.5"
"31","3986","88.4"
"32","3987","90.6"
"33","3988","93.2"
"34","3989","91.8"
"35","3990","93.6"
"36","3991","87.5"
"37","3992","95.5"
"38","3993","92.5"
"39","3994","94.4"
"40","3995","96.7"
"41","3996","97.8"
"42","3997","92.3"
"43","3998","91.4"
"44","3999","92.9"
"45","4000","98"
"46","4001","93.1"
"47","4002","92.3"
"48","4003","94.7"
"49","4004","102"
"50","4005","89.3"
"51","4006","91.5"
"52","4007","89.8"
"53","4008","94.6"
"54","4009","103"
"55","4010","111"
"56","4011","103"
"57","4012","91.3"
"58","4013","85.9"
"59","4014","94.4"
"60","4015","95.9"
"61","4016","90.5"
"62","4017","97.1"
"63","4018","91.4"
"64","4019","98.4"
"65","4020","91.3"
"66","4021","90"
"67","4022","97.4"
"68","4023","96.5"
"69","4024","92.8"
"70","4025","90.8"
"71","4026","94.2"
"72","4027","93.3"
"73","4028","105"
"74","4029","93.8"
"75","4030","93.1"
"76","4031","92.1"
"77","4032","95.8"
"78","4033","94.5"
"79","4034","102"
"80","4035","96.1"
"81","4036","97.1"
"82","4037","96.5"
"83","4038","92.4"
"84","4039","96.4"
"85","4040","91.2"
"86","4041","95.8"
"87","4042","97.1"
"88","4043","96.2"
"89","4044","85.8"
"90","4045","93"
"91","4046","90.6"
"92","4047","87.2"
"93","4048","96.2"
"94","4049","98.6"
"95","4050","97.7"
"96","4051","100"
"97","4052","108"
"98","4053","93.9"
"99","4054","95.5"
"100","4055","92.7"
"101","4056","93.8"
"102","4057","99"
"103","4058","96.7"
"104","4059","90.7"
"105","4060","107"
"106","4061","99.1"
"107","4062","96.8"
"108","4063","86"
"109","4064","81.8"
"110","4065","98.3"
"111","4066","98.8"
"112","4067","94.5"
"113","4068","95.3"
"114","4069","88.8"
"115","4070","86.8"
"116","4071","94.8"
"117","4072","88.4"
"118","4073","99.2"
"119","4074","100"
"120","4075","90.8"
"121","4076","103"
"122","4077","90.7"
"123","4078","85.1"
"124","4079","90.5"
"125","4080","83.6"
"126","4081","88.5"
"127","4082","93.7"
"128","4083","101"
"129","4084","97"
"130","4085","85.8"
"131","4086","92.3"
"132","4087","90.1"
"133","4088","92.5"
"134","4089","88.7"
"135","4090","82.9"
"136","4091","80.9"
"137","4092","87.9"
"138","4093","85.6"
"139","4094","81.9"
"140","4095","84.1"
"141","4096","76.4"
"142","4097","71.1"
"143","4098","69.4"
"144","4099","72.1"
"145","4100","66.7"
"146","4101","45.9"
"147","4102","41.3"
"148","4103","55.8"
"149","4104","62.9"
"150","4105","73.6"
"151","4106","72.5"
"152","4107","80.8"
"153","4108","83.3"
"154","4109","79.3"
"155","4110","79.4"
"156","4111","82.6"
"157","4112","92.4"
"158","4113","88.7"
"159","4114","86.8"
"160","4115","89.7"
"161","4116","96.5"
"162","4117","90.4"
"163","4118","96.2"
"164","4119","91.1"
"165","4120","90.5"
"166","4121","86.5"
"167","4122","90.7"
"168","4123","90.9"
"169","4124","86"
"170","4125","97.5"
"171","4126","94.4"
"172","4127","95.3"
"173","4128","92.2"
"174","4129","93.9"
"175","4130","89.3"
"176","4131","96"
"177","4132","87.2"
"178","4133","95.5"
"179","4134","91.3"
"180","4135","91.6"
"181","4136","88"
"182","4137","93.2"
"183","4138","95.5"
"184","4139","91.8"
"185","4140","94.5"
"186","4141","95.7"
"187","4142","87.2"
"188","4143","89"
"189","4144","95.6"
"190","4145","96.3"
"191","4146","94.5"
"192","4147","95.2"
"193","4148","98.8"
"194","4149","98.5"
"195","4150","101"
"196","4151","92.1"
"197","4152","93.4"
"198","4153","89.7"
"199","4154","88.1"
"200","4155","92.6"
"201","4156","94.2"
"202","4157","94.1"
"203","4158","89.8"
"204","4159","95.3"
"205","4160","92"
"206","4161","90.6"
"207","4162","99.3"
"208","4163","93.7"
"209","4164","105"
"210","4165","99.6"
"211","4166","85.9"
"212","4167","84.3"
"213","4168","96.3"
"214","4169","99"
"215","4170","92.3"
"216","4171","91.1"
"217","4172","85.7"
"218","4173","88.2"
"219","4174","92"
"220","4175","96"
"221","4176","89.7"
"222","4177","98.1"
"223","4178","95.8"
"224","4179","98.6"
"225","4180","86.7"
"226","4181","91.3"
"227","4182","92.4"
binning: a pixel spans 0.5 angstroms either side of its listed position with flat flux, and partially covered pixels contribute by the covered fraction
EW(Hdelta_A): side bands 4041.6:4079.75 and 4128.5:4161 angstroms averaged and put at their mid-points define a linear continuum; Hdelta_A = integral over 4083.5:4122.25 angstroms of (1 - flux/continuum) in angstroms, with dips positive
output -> 5.3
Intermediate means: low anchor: 94.4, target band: 81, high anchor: 93.1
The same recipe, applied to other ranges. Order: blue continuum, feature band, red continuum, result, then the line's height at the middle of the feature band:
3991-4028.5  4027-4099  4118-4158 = 1.3 angstroms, 94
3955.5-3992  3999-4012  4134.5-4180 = -2.3 angstroms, 81.9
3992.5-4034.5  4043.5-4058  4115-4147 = -0.2 angstroms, 94.1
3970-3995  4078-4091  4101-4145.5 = -0.5 angstroms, 86.4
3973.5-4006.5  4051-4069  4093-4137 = -1.8 angstroms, 86.9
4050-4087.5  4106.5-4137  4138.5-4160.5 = 1.3 angstroms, 93.8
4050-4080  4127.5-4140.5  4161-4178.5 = 0.2 angstroms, 93.9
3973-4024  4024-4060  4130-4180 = -1.0 angstroms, 92.9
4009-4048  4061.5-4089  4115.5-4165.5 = 0.5 angstroms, 94.2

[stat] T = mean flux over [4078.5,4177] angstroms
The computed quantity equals 88.3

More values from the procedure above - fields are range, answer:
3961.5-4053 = 89.2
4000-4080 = 94.7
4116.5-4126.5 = 91.4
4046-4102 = 89.5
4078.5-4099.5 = 85.5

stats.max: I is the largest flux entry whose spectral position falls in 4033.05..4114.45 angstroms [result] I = 108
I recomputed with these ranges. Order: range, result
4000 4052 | 111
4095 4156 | 101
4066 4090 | 103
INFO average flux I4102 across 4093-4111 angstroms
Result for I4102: 71.1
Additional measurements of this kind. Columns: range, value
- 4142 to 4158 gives 93.9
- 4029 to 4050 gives 94.5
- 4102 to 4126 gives 83.8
